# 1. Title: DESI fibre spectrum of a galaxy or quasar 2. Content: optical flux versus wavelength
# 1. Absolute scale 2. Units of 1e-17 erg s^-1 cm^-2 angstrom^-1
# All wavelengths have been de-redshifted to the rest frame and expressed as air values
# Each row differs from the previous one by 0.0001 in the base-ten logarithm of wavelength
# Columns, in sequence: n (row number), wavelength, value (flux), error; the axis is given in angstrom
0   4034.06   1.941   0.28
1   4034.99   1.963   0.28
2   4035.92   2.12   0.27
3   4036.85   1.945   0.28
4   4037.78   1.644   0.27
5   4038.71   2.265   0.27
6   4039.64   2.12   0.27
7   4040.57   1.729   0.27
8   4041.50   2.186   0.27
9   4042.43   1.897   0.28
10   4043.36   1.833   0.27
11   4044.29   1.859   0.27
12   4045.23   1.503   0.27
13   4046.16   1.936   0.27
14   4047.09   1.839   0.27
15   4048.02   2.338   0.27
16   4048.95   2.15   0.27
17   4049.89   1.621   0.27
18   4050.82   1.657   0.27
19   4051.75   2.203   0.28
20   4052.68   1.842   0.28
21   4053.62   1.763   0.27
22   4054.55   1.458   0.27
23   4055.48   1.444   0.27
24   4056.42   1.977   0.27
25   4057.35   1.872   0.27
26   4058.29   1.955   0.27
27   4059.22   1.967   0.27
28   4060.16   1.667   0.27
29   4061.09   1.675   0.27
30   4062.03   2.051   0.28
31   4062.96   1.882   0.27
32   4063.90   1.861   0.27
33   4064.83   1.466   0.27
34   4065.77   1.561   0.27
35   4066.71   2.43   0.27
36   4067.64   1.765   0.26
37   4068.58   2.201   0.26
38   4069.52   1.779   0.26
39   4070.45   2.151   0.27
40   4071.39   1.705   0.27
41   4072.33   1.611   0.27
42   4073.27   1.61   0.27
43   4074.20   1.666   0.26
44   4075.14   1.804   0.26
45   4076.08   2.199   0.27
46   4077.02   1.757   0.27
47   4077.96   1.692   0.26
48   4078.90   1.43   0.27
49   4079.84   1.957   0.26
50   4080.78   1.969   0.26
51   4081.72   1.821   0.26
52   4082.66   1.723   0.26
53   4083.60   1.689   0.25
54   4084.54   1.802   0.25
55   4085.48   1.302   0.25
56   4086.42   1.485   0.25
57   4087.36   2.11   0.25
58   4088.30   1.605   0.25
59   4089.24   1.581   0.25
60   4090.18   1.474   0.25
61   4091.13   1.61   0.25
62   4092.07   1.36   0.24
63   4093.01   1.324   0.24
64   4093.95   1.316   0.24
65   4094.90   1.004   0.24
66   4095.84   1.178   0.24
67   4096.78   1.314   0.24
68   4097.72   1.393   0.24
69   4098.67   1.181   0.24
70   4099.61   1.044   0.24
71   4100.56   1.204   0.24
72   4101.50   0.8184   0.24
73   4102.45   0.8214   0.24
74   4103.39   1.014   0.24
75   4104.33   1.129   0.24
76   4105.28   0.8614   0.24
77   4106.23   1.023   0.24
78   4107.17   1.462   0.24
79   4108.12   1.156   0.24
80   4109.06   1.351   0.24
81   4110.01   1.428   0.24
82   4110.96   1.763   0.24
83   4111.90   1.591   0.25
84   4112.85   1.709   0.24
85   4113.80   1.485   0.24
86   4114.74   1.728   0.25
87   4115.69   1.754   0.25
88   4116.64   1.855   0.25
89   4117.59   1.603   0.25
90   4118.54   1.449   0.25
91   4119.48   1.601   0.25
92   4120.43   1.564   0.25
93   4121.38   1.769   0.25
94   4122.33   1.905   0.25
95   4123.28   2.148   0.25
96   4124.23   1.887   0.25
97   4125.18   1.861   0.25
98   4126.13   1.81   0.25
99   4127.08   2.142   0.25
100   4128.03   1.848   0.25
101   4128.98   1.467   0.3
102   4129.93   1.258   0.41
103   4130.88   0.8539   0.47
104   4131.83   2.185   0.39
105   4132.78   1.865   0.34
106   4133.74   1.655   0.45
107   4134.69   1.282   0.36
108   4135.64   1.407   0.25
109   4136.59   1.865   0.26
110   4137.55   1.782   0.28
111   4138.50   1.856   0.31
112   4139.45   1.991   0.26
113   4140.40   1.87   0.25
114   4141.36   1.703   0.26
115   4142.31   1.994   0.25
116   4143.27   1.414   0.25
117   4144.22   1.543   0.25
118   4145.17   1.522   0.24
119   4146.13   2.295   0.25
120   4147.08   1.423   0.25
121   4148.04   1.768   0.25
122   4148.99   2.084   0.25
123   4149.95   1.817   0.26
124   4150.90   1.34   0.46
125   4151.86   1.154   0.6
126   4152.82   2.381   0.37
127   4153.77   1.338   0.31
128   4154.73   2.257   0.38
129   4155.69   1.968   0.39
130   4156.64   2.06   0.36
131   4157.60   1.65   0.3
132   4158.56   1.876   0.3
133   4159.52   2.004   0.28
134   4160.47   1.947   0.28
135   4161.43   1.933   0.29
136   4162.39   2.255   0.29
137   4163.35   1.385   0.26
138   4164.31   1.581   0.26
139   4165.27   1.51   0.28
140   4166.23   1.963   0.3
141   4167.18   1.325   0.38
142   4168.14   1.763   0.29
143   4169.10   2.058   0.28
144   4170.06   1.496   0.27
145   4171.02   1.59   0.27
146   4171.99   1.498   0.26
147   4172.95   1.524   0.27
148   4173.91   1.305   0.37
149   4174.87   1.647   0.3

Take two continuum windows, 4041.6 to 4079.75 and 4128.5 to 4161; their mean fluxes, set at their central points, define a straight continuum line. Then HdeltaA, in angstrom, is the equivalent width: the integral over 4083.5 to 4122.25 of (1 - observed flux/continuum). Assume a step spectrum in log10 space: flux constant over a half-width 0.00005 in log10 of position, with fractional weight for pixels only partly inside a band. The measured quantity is 8.0 angstrom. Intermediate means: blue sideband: 1.83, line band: 1.42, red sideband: 1.73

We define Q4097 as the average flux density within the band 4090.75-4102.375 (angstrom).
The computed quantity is 1.21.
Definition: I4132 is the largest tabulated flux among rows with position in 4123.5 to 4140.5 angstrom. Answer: 2.185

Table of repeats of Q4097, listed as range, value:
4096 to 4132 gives 1.48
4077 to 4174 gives 1.61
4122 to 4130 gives 1.84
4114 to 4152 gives 1.71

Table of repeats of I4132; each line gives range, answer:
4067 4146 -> 2.201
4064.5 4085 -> 2.43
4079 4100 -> 2.11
